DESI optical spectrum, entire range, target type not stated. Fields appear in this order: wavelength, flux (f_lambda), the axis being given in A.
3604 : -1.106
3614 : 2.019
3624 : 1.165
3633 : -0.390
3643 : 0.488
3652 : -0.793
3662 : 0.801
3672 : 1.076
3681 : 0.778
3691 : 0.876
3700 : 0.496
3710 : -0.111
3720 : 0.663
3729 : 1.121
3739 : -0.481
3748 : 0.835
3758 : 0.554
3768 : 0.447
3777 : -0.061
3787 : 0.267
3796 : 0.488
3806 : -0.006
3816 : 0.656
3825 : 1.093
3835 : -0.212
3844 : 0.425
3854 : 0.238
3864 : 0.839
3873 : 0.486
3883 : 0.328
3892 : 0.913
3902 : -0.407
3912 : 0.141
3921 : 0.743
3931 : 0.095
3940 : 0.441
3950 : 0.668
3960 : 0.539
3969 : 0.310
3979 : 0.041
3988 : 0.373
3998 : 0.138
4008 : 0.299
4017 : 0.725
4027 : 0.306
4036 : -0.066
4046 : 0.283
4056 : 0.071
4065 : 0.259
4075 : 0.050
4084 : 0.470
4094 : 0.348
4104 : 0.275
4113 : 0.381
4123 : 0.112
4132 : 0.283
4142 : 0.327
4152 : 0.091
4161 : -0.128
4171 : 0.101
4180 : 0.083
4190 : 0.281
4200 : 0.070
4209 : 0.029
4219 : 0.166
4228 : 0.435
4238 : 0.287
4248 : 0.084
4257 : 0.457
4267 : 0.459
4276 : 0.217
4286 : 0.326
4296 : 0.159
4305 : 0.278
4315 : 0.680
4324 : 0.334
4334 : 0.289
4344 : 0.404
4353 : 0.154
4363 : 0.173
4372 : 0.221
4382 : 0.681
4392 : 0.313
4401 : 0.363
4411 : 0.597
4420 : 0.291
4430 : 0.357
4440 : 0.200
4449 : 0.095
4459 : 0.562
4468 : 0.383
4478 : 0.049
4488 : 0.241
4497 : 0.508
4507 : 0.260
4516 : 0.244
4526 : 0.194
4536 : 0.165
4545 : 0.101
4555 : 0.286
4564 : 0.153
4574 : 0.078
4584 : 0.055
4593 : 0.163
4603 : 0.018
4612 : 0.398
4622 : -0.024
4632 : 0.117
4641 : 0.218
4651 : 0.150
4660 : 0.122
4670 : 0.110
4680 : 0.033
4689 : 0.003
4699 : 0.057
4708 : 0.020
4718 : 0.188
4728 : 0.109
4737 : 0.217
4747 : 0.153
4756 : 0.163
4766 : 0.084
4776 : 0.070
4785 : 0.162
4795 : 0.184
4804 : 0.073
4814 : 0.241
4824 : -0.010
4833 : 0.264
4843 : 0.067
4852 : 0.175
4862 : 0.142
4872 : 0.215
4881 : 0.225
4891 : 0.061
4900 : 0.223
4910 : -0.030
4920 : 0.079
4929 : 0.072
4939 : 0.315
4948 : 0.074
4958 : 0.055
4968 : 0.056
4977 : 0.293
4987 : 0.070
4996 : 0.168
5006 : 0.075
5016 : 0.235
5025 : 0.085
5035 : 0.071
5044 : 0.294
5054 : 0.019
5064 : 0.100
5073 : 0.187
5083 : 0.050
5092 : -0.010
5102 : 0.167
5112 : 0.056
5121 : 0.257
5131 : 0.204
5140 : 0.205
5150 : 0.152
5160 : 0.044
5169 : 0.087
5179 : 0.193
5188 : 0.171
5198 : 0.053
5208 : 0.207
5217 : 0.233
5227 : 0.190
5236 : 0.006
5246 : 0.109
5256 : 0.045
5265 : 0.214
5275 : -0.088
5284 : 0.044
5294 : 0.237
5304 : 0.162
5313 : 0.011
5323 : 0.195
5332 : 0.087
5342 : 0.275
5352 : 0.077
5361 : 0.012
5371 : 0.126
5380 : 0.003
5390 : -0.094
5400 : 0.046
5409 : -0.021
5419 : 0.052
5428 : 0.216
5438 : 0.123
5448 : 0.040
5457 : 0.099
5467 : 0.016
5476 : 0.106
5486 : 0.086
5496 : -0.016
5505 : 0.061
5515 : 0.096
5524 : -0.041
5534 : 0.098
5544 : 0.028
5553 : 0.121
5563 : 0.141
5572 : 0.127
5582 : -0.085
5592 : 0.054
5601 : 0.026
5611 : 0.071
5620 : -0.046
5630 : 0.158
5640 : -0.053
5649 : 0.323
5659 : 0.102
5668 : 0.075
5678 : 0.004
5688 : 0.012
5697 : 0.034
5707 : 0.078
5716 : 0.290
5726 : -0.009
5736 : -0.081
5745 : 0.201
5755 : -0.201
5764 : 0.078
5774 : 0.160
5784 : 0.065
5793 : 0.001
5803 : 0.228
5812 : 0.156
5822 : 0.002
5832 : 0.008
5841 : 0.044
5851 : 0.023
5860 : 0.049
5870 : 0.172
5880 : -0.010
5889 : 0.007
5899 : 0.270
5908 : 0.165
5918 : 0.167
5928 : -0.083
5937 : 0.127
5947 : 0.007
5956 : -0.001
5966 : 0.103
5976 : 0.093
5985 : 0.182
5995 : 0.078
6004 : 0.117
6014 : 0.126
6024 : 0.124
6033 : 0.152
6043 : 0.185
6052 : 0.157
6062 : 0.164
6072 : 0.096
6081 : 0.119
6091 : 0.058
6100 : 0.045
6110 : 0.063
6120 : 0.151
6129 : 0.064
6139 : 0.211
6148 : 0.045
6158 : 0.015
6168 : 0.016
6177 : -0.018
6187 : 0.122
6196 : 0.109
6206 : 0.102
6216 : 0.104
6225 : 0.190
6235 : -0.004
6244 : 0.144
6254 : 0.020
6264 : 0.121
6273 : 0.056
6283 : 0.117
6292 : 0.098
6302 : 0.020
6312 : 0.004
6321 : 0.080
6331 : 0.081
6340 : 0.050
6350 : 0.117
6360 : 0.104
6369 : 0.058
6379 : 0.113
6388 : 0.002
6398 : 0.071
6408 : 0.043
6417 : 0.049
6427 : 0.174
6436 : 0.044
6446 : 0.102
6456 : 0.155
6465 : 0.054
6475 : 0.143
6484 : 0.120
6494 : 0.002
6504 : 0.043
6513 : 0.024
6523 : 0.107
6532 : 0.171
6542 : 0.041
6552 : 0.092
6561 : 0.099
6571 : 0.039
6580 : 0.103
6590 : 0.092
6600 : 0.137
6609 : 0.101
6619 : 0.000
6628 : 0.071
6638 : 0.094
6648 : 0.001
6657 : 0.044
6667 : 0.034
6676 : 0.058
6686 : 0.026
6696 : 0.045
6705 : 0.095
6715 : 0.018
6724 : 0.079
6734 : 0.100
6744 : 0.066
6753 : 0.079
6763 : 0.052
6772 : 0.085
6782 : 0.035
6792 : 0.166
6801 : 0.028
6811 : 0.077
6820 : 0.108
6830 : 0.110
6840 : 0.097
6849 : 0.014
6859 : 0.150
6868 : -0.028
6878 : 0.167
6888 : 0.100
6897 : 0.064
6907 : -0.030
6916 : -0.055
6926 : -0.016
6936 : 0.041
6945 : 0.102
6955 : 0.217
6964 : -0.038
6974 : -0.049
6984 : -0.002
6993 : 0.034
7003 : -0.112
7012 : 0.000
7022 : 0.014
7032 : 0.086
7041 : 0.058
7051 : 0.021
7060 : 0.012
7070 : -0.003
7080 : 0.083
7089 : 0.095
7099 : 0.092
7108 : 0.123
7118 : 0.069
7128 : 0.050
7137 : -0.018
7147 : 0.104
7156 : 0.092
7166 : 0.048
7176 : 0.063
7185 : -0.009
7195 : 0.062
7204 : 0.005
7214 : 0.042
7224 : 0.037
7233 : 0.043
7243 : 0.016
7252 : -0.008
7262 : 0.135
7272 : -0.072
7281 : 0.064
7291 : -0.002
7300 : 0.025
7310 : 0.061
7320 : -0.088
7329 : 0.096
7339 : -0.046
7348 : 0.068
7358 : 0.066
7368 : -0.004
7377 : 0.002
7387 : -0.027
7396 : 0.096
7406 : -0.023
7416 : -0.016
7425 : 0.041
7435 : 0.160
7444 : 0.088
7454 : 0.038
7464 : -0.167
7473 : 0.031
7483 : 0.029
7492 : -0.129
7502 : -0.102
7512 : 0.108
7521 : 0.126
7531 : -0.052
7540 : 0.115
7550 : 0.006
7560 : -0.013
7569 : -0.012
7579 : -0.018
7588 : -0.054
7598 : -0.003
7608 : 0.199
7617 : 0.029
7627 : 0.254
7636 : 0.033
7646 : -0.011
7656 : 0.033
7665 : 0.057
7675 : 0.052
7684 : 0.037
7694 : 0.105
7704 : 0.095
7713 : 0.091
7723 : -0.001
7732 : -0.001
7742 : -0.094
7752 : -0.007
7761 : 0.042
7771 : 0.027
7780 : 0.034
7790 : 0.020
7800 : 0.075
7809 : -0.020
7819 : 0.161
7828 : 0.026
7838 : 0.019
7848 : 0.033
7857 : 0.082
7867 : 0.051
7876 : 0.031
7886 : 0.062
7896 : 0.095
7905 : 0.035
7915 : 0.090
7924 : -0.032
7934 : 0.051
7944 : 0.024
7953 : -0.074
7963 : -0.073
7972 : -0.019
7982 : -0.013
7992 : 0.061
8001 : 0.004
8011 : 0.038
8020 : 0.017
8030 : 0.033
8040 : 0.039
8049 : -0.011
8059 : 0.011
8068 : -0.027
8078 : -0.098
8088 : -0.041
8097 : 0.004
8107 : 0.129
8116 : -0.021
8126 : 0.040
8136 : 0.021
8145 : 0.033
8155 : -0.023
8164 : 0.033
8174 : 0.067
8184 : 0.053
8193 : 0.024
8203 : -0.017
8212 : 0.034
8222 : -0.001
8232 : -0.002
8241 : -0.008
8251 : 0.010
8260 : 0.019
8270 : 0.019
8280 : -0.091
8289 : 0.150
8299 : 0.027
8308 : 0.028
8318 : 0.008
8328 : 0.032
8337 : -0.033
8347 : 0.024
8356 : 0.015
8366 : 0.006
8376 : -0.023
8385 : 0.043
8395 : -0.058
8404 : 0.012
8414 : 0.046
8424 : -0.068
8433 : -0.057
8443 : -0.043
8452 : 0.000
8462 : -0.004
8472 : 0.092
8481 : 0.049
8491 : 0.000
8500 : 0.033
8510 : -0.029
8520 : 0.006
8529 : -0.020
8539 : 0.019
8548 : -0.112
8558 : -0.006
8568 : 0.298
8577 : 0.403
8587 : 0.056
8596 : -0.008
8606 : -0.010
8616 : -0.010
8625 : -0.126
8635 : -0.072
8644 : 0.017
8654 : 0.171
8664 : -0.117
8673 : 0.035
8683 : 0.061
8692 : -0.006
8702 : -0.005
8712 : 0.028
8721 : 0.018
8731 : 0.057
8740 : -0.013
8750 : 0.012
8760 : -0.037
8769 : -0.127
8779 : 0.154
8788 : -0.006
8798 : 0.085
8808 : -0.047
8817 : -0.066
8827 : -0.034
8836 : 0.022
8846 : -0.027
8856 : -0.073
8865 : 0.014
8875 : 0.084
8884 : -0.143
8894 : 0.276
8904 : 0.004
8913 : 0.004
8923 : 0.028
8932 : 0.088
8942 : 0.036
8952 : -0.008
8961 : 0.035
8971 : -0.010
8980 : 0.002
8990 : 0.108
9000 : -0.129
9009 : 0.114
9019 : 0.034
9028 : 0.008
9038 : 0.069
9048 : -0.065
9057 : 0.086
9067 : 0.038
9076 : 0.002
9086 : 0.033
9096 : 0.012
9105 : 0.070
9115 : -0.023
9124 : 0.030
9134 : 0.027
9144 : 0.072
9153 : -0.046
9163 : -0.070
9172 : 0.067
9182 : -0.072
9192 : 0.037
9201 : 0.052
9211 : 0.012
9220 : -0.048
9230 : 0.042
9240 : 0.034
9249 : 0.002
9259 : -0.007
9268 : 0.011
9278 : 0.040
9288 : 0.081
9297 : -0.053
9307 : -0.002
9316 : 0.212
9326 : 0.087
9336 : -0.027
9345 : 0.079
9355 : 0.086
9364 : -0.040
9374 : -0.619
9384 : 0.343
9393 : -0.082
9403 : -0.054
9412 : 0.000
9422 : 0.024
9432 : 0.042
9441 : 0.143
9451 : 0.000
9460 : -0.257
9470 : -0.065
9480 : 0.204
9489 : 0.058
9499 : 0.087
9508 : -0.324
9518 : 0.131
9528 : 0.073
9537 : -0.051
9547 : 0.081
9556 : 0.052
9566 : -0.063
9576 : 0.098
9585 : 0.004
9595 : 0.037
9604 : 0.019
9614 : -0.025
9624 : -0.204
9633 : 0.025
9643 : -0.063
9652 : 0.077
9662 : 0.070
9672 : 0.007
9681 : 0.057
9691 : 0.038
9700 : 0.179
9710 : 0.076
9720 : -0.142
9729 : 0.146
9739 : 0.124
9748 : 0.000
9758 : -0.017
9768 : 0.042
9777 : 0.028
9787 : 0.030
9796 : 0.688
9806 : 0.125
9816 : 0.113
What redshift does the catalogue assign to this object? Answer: 1.299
